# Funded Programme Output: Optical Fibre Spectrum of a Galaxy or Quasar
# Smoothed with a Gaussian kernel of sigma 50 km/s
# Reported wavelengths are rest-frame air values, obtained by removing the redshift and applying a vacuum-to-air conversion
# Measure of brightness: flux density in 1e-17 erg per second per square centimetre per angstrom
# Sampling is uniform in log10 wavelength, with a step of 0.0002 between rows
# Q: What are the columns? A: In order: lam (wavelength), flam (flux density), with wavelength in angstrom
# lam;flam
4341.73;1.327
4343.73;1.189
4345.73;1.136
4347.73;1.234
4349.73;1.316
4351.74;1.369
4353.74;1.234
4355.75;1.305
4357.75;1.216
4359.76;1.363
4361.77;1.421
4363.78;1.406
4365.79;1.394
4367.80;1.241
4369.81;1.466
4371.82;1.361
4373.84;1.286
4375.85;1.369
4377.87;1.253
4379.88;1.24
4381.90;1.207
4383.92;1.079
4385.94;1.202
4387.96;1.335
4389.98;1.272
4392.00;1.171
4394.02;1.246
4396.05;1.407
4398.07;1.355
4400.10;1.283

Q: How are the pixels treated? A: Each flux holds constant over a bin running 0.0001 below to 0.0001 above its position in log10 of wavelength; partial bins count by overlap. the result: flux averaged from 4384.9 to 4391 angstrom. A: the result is 1.27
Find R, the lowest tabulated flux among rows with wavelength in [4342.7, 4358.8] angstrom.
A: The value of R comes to 1.136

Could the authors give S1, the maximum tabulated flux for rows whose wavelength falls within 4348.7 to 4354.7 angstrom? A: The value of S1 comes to 1.369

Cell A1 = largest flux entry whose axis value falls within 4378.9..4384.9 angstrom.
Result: 1.24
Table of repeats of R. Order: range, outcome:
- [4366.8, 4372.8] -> 1.241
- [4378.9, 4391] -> 1.079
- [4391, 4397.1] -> 1.171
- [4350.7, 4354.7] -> 1.234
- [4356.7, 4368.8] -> 1.216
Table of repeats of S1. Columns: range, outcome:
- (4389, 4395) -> 1.272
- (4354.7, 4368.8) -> 1.421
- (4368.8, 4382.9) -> 1.466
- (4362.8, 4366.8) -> 1.406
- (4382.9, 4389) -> 1.335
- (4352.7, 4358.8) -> 1.305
